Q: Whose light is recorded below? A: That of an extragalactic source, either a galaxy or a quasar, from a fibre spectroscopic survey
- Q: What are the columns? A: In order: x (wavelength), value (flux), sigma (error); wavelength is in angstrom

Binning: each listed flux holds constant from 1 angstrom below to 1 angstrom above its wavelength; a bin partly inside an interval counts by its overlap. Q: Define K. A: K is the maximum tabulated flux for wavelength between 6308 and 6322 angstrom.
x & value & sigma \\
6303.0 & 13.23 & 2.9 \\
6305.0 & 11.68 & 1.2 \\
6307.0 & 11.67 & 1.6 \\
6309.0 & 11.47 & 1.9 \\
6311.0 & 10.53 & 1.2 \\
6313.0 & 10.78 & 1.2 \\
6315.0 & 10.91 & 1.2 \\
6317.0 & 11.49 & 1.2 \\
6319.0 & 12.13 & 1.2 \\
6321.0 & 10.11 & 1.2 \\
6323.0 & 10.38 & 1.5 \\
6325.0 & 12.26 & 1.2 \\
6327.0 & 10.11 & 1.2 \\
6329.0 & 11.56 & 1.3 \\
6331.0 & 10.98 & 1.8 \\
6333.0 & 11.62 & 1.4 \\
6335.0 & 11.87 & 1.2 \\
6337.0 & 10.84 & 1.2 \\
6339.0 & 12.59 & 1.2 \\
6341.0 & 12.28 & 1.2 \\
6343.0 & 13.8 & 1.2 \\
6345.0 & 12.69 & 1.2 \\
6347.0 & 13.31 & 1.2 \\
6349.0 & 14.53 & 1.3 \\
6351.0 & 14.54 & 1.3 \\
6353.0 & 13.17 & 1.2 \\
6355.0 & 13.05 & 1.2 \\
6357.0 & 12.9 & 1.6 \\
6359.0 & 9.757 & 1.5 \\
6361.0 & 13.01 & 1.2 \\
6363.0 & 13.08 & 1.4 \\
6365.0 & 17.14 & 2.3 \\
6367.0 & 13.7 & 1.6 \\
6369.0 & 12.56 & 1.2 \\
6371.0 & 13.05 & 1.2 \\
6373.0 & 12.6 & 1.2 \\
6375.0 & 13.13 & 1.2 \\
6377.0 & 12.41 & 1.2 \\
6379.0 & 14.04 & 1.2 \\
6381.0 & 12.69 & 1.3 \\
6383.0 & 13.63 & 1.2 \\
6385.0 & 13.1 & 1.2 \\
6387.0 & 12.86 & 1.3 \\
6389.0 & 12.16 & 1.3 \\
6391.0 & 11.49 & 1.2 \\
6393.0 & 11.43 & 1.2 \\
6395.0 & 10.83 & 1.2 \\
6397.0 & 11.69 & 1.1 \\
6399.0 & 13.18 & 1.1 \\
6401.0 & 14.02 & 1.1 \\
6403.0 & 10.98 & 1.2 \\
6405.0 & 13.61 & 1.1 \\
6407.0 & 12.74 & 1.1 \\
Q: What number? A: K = 12.13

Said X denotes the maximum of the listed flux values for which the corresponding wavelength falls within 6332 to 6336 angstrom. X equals 11.87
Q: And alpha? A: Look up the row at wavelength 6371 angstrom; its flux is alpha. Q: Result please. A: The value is 13.05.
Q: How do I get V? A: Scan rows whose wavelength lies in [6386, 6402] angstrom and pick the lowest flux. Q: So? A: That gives 10.83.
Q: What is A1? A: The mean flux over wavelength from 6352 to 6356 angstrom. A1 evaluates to 13.1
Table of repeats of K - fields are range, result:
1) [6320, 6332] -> 12.26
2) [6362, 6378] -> 17.14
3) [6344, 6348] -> 13.31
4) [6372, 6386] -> 14.04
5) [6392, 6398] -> 11.69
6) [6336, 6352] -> 14.54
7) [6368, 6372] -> 13.05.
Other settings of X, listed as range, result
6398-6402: 14.02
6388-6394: 12.16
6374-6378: 13.13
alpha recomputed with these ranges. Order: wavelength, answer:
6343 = 13.8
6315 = 10.91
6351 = 14.54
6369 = 12.56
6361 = 13.01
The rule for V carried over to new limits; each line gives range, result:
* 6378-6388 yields 12.69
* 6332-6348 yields 10.84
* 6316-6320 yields 11.49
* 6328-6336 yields 10.98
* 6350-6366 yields 9.757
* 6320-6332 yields 10.11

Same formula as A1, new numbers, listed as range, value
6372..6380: 13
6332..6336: 11.7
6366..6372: 13.1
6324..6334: 11.3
